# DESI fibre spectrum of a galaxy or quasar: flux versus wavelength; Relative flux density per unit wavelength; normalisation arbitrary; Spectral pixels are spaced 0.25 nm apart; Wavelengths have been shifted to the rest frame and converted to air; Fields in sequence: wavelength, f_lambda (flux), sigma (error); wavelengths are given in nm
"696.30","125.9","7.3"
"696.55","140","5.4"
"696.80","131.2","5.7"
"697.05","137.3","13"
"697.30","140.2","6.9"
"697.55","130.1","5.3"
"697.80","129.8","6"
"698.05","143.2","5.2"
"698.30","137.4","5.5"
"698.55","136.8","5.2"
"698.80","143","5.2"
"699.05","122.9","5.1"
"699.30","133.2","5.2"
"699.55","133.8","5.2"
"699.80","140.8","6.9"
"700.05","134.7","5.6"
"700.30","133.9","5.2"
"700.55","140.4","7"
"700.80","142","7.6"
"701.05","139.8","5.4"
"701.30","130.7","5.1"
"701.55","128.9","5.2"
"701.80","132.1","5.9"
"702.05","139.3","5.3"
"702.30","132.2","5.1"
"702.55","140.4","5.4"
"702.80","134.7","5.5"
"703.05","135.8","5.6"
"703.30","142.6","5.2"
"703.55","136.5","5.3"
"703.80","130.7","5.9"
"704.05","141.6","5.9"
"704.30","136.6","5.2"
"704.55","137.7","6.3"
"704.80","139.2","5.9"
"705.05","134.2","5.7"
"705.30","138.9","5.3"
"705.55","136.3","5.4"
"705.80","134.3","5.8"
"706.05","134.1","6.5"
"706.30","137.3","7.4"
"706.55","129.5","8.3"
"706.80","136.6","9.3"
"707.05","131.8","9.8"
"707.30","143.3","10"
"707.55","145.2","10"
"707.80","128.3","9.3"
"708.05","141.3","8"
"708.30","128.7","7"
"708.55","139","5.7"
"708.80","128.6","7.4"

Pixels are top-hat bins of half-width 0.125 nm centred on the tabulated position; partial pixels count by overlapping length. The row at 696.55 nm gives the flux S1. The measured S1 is 140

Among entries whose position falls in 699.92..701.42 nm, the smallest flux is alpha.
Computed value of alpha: 130.7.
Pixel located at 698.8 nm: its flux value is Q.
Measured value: 143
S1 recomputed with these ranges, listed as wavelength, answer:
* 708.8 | 128.6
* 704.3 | 136.6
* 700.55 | 140.4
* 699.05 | 122.9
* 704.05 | 141.6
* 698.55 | 136.8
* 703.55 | 136.5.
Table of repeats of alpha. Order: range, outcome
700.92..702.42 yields 128.9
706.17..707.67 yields 129.5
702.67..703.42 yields 134.7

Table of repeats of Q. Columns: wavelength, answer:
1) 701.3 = 130.7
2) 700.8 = 142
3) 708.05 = 141.3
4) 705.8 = 134.3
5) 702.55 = 140.4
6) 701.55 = 128.9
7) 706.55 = 129.5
